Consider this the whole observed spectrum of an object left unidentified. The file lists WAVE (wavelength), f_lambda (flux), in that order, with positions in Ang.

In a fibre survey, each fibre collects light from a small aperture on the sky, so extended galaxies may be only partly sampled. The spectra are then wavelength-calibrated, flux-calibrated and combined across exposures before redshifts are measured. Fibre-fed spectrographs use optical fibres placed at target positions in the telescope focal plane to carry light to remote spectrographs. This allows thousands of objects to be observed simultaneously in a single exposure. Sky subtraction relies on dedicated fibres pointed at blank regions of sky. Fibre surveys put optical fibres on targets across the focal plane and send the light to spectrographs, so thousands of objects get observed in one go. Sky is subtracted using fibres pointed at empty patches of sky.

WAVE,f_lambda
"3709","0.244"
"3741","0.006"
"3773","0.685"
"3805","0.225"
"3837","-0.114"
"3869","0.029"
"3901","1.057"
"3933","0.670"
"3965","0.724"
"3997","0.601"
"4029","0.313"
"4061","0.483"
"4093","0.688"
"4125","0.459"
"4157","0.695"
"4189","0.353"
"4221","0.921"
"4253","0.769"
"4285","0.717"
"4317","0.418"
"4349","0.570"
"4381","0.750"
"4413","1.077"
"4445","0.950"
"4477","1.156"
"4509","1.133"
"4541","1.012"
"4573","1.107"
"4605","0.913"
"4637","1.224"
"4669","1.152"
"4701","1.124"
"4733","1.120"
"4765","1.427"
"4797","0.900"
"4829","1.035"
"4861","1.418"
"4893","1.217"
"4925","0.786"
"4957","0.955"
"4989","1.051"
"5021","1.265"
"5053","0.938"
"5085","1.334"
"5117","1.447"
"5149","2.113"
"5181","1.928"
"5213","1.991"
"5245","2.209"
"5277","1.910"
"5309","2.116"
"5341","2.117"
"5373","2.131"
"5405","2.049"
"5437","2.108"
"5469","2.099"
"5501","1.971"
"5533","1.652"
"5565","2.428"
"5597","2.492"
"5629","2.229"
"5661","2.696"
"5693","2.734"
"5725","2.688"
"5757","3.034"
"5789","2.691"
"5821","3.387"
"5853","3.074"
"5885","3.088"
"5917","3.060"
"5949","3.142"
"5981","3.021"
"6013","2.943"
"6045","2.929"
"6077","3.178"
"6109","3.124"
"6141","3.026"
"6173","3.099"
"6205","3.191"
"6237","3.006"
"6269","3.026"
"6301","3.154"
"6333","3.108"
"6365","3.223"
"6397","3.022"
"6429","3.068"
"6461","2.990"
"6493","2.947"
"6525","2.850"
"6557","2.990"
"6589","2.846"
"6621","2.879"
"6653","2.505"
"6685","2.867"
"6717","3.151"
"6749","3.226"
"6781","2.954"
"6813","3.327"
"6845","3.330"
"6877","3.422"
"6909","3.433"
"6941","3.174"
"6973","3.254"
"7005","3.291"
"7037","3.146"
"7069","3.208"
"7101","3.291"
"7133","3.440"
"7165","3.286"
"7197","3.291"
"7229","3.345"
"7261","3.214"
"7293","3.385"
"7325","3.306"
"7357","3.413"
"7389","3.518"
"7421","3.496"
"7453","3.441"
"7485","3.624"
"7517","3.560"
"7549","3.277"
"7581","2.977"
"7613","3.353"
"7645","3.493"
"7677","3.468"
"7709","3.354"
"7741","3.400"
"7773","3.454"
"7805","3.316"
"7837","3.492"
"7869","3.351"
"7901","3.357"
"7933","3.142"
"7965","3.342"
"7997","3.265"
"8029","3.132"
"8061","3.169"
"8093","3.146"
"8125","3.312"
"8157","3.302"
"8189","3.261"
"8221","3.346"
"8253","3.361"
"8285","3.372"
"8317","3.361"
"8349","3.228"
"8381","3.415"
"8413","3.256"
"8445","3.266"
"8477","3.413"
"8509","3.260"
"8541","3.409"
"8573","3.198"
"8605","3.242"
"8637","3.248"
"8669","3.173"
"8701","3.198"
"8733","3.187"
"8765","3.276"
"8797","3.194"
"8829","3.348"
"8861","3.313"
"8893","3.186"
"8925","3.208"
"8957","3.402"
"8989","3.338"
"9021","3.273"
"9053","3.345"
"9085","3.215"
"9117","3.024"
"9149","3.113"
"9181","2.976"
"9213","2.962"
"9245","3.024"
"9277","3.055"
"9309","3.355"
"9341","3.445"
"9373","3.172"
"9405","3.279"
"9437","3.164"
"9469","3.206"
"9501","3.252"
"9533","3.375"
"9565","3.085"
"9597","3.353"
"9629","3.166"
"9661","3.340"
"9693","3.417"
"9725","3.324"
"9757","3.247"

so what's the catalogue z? 0.285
